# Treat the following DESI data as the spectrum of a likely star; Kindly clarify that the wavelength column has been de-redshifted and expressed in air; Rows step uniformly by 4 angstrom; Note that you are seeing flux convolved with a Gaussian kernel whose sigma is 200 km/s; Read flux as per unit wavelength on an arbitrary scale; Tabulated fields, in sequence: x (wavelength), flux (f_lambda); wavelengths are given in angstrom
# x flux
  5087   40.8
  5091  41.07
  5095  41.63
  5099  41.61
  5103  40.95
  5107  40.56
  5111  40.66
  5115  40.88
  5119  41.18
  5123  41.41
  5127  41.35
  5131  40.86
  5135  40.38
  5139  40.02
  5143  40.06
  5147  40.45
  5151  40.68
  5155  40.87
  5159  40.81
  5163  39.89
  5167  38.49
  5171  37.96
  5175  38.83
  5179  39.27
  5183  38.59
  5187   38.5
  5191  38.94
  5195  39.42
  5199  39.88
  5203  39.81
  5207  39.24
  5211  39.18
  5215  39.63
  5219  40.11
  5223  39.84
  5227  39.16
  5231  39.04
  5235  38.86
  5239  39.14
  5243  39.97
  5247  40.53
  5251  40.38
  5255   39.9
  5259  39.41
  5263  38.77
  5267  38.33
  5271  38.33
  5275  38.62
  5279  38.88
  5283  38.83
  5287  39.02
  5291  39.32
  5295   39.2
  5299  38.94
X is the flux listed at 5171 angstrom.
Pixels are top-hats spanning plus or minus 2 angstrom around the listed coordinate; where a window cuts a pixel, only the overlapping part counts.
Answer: 37.96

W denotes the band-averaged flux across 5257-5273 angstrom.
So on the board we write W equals 38.7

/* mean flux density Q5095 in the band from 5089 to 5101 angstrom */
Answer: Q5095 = 41.4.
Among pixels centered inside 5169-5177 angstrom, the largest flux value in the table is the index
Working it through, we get 38.83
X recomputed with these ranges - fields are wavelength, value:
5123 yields 41.41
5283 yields 38.83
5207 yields 39.24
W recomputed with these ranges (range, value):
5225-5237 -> 39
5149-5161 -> 40.8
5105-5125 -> 40.9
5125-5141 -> 40.7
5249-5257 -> 40.1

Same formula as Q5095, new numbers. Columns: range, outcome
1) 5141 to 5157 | 40.5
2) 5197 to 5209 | 39.6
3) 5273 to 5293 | 38.9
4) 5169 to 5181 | 38.7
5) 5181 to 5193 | 38.7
